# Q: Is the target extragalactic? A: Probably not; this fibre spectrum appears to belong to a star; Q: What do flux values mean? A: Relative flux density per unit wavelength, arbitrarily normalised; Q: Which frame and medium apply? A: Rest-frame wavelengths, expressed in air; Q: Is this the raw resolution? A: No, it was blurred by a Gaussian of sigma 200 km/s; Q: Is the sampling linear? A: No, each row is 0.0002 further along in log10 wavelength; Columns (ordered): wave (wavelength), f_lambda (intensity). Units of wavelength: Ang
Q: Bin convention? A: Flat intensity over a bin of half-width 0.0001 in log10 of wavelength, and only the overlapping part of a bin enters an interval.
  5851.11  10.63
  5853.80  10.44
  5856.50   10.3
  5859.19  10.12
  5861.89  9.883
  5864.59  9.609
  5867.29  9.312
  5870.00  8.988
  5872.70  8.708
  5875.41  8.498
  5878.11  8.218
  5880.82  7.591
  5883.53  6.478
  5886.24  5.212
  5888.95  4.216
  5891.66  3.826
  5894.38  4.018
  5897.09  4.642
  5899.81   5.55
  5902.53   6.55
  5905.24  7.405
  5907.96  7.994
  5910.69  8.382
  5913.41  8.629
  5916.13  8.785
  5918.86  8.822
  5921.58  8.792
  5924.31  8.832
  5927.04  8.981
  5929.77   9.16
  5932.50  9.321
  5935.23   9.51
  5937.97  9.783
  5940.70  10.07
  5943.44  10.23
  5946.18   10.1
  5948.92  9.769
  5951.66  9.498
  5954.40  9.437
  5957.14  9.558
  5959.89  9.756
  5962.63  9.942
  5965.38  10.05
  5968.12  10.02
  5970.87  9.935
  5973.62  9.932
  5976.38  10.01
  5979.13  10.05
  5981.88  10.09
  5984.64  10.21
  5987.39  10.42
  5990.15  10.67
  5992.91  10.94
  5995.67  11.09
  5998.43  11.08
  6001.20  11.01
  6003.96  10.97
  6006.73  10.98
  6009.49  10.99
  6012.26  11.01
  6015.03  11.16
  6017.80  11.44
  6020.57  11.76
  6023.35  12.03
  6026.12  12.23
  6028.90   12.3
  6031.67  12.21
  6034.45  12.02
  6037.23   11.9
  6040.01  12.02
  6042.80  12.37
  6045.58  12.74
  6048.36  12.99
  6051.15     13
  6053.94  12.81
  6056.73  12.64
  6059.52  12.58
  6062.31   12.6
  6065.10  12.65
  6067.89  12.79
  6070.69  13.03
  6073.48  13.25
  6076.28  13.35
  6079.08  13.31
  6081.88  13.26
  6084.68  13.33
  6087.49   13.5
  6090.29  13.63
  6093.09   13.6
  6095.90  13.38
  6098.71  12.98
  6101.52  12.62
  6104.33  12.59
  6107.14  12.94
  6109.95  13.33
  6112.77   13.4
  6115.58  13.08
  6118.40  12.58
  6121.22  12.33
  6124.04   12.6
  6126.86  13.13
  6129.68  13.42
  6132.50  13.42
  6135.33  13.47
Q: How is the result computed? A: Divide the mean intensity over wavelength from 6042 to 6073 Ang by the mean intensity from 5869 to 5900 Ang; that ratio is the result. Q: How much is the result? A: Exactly 2.02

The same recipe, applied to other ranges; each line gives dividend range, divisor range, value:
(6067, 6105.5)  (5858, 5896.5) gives 1.78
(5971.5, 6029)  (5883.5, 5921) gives 1.68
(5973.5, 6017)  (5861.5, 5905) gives 1.55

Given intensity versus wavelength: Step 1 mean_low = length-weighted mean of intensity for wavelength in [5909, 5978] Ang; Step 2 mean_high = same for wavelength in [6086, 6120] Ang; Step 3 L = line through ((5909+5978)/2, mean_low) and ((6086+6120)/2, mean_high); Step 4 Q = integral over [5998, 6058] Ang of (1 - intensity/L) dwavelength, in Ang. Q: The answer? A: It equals -2.5 Ang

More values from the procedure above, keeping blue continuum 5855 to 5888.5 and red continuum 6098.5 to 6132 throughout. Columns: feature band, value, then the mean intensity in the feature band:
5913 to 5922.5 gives 0.6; 8.77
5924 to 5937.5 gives 0.5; 9.23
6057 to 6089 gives -2.3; 13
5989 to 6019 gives -0.4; 11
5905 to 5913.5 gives 1.0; 8.11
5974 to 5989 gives 0.5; 10.1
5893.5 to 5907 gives 4.9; 5.76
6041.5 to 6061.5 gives -1.6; 12.7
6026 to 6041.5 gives -0.9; 12.1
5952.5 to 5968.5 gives 0.5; 9.77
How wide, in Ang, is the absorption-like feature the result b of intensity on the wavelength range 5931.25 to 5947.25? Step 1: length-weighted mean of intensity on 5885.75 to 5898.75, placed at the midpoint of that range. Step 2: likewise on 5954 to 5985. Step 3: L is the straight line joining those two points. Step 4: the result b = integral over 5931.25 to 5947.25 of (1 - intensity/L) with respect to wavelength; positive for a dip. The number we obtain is -4.33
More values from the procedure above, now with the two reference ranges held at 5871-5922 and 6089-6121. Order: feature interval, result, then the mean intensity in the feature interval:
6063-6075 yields -0.9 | 12.9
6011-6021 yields -0.8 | 11.3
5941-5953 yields -2.1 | 9.91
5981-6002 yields -2.1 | 10.7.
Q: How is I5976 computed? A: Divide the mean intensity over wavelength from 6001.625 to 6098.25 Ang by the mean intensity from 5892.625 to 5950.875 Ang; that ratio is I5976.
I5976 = 1.5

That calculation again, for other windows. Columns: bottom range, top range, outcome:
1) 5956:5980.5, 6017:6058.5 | 1.24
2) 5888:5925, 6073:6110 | 1.92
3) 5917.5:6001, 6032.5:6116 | 1.31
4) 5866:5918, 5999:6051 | 1.68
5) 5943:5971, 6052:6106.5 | 1.33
